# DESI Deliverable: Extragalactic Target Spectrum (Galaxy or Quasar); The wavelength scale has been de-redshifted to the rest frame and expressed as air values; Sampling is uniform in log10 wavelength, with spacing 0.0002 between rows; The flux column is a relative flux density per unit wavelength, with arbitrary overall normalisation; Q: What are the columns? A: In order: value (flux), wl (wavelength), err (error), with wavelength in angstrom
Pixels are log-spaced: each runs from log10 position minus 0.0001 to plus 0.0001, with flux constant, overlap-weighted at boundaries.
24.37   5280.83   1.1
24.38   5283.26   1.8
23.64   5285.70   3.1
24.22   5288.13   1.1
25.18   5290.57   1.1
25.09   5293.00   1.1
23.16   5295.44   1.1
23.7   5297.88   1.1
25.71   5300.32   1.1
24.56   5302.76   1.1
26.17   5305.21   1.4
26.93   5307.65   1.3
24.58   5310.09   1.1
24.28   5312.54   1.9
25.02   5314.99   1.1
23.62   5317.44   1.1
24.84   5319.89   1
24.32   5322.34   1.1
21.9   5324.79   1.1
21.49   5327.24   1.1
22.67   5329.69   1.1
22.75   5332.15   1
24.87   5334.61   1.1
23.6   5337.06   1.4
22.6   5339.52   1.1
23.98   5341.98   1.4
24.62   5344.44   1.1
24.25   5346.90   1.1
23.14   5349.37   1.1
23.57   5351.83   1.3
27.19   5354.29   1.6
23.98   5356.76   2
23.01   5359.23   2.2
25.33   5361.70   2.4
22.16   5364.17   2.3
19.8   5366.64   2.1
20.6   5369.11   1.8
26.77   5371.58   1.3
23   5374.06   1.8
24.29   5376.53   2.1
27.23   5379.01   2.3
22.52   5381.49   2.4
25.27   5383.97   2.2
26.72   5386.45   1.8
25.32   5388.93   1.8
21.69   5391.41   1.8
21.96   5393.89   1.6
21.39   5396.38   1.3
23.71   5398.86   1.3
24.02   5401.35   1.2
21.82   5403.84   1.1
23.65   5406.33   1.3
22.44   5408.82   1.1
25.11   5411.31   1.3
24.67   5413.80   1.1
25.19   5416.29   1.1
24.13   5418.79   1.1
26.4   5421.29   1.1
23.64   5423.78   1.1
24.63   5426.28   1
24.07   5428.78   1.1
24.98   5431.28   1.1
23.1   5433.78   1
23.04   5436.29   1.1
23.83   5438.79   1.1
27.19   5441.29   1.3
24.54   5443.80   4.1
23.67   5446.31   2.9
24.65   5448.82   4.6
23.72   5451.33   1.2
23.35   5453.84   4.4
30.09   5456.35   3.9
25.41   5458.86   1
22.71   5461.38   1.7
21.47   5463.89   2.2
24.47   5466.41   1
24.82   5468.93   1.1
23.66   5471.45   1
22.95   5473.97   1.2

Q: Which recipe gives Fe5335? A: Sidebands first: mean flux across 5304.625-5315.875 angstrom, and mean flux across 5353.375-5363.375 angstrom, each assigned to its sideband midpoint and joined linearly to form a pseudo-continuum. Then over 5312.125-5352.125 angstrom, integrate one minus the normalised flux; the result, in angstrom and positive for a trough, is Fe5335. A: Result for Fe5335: 2.3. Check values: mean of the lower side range 25.4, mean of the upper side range 24.7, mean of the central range 23.6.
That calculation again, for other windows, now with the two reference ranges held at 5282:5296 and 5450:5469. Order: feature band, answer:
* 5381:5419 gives 1.1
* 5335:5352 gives 0.4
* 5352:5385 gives 0.7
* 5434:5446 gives 0.0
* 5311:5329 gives 0.5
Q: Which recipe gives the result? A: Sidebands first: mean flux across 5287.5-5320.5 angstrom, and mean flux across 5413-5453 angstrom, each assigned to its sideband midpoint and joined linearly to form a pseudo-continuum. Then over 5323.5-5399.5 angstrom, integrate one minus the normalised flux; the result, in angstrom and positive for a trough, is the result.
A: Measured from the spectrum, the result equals 3.2 angstrom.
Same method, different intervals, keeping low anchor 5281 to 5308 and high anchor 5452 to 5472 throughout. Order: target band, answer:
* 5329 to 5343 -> 0.70 angstrom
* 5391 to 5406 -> 1.24 angstrom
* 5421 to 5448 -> 0.16 angstrom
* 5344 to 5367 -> 0.76 angstrom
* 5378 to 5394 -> 0.05 angstrom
